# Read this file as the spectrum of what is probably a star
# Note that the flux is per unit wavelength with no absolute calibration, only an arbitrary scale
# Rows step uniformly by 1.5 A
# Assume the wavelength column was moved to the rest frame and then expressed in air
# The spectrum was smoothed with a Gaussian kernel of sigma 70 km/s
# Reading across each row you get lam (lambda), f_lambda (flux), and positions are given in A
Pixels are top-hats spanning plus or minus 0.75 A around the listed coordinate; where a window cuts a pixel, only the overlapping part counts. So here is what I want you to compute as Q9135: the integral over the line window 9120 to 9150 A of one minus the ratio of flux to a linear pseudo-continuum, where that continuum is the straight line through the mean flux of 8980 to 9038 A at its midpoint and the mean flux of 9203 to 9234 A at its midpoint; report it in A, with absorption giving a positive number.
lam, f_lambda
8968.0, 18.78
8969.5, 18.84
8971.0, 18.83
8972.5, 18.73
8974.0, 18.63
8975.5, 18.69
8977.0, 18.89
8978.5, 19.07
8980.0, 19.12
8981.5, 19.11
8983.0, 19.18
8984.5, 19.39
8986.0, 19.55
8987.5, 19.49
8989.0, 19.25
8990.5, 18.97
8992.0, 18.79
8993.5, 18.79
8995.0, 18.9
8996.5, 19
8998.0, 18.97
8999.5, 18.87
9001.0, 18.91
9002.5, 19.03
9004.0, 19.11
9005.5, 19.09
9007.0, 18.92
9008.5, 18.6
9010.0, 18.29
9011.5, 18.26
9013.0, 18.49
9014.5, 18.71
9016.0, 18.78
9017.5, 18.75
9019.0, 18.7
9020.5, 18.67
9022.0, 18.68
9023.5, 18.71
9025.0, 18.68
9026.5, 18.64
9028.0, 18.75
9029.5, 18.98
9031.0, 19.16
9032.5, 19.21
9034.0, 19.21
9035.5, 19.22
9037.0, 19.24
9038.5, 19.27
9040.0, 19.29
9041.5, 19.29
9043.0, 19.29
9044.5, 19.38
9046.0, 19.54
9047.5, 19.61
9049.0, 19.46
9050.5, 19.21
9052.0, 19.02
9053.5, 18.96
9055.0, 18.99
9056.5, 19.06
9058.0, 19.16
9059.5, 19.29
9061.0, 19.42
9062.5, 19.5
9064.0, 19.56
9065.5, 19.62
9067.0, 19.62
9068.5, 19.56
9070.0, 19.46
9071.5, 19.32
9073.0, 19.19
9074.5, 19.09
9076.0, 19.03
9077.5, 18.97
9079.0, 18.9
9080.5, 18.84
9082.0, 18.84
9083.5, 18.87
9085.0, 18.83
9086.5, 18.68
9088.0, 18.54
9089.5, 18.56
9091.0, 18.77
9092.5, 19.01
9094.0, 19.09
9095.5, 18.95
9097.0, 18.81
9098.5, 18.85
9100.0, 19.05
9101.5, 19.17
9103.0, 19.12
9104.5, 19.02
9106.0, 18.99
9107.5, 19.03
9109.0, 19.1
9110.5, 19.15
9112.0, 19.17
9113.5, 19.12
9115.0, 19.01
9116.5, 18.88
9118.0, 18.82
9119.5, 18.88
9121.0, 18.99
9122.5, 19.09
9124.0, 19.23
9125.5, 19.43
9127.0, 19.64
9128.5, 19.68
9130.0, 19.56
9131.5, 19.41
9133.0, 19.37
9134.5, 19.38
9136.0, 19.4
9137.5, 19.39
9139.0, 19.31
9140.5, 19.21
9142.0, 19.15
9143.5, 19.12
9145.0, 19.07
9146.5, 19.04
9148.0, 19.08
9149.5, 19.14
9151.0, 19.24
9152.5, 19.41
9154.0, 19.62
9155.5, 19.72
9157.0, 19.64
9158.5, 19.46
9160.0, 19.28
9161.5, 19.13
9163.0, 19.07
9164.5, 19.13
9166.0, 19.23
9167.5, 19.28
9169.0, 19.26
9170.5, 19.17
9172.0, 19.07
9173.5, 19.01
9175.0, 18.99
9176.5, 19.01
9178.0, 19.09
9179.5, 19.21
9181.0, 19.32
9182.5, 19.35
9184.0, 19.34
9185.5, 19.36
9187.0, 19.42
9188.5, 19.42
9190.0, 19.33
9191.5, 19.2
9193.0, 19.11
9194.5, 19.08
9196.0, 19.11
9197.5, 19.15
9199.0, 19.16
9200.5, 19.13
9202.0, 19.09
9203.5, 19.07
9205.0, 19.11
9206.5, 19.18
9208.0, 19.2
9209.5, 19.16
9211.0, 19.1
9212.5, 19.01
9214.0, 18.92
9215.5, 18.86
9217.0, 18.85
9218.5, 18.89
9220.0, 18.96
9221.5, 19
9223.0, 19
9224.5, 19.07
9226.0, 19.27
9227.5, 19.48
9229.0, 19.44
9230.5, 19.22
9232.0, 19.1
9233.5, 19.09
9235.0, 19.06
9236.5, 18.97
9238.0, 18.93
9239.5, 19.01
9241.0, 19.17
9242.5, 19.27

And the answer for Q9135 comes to -0.4 A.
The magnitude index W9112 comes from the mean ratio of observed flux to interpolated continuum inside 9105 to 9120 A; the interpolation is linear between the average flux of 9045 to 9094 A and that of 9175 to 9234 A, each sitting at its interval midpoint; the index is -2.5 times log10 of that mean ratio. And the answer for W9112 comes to 0.01 mag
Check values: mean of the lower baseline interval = 19.1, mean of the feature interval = 19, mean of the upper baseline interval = 19.1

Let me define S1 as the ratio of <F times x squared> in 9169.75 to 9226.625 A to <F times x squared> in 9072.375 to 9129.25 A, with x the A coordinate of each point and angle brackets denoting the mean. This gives 1.0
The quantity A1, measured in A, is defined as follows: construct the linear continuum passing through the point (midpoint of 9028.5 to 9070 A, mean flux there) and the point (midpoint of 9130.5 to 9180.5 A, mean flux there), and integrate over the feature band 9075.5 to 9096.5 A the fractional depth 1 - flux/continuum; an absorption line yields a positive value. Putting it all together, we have 0.5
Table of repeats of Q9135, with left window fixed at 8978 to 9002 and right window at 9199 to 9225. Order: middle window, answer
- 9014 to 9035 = 0.3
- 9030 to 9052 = -0.3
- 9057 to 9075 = -0.3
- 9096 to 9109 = 0.0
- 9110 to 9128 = -0.1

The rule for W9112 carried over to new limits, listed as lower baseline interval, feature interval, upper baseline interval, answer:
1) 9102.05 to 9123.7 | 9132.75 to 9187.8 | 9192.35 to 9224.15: -0.012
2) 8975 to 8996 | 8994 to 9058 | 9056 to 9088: 0.009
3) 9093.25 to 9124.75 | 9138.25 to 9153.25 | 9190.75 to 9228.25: -0.007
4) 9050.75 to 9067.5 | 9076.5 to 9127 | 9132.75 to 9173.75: 0.017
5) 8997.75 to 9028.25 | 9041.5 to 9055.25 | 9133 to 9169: -0.023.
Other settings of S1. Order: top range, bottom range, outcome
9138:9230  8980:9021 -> 1.06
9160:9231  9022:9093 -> 1.03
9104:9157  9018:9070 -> 1.02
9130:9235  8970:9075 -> 1.04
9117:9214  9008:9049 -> 1.05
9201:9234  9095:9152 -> 1.02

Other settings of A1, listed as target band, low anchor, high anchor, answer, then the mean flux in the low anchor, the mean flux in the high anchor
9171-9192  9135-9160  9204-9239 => 0.0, 19.3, 19.1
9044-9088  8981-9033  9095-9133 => -0.4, 18.9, 19.1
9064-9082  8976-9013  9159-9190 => -0.1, 19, 19.2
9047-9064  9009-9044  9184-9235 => -0.3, 18.9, 19.1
